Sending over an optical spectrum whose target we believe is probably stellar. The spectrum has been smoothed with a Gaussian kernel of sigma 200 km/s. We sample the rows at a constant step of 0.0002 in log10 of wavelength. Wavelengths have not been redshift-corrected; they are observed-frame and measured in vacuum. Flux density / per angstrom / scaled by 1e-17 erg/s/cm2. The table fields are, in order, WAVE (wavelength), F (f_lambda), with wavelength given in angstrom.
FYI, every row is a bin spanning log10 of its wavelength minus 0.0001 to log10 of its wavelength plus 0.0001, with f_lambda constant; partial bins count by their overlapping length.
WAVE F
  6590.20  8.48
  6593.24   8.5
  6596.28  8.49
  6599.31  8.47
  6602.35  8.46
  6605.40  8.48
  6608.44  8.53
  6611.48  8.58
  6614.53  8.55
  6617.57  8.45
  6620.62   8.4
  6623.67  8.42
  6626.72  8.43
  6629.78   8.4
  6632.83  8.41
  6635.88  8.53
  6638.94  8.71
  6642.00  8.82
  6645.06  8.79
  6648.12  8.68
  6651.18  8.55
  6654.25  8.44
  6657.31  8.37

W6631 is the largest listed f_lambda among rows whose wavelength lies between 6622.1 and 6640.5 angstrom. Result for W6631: 8.71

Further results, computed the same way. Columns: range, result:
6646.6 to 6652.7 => 8.68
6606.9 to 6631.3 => 8.58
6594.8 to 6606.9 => 8.49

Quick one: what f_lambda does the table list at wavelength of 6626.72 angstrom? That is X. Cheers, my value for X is 8.43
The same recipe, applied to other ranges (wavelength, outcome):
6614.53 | 8.55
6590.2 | 8.48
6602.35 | 8.46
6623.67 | 8.42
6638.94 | 8.71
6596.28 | 8.49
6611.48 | 8.58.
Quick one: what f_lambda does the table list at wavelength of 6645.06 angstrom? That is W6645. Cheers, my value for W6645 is 8.79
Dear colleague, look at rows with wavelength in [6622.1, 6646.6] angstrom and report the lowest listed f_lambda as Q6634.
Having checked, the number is 8.4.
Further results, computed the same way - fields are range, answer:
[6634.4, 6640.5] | 8.53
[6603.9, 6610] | 8.48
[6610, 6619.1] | 8.45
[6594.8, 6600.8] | 8.47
